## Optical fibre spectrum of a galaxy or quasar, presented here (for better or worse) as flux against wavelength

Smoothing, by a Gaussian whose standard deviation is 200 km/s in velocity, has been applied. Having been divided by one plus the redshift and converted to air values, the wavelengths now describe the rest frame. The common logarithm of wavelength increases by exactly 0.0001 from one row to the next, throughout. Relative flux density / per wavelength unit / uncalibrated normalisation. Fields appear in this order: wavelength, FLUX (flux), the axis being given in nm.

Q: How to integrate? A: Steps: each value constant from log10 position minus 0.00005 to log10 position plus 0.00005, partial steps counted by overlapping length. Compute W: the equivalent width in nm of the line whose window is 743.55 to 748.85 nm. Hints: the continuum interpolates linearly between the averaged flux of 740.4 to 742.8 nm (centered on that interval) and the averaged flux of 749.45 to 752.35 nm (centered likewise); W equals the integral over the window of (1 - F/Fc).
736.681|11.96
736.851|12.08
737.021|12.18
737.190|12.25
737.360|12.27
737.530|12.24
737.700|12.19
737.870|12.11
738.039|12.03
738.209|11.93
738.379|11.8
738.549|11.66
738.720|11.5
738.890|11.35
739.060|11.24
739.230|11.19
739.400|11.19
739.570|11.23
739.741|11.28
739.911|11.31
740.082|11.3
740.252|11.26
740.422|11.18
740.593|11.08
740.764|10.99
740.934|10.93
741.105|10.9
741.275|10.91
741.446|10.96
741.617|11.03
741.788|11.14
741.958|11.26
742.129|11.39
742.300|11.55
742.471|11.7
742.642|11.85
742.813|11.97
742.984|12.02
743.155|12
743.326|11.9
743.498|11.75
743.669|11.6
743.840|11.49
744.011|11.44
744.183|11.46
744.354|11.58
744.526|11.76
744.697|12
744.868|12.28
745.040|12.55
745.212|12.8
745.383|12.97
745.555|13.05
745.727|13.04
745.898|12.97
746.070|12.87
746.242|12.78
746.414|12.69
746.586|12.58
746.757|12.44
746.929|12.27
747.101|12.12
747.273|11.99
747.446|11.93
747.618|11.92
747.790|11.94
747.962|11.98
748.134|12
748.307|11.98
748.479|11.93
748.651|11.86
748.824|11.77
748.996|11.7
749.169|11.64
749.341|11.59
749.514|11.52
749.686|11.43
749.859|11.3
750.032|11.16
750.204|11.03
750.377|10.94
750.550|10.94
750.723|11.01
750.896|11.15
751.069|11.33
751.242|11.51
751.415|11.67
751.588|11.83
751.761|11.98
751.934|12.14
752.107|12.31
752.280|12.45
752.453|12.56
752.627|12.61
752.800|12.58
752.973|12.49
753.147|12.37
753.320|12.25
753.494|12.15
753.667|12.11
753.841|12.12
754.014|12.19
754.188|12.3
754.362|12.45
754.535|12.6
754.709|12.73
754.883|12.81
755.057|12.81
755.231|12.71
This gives -0.39 nm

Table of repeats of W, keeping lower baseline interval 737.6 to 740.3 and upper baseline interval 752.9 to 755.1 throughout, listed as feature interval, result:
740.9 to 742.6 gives 0.07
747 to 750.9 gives 0.16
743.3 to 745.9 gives -0.06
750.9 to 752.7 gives 0.04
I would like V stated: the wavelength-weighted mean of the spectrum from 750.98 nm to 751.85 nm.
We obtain 11.7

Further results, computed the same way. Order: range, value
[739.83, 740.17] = 11.3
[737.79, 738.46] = 12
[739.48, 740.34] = 11.3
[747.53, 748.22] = 12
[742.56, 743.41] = 12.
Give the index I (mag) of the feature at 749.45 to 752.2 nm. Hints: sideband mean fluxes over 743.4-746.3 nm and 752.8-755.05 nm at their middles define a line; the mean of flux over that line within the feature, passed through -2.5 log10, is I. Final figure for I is 0.08 mag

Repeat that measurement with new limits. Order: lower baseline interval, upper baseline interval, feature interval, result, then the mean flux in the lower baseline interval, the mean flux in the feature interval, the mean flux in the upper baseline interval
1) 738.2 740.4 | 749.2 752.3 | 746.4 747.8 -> -0.07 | 11.4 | 12.2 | 11.5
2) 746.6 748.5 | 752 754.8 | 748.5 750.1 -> 0.05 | 12.1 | 11.6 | 12.4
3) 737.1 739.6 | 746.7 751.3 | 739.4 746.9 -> -0.01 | 11.8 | 11.8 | 11.6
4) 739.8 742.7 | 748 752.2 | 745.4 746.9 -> -0.12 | 11.2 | 12.8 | 11.6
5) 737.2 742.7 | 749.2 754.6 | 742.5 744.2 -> -0.02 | 11.4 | 11.8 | 11.9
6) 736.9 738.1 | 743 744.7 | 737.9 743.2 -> 0.05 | 12.2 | 11.4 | 11.7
